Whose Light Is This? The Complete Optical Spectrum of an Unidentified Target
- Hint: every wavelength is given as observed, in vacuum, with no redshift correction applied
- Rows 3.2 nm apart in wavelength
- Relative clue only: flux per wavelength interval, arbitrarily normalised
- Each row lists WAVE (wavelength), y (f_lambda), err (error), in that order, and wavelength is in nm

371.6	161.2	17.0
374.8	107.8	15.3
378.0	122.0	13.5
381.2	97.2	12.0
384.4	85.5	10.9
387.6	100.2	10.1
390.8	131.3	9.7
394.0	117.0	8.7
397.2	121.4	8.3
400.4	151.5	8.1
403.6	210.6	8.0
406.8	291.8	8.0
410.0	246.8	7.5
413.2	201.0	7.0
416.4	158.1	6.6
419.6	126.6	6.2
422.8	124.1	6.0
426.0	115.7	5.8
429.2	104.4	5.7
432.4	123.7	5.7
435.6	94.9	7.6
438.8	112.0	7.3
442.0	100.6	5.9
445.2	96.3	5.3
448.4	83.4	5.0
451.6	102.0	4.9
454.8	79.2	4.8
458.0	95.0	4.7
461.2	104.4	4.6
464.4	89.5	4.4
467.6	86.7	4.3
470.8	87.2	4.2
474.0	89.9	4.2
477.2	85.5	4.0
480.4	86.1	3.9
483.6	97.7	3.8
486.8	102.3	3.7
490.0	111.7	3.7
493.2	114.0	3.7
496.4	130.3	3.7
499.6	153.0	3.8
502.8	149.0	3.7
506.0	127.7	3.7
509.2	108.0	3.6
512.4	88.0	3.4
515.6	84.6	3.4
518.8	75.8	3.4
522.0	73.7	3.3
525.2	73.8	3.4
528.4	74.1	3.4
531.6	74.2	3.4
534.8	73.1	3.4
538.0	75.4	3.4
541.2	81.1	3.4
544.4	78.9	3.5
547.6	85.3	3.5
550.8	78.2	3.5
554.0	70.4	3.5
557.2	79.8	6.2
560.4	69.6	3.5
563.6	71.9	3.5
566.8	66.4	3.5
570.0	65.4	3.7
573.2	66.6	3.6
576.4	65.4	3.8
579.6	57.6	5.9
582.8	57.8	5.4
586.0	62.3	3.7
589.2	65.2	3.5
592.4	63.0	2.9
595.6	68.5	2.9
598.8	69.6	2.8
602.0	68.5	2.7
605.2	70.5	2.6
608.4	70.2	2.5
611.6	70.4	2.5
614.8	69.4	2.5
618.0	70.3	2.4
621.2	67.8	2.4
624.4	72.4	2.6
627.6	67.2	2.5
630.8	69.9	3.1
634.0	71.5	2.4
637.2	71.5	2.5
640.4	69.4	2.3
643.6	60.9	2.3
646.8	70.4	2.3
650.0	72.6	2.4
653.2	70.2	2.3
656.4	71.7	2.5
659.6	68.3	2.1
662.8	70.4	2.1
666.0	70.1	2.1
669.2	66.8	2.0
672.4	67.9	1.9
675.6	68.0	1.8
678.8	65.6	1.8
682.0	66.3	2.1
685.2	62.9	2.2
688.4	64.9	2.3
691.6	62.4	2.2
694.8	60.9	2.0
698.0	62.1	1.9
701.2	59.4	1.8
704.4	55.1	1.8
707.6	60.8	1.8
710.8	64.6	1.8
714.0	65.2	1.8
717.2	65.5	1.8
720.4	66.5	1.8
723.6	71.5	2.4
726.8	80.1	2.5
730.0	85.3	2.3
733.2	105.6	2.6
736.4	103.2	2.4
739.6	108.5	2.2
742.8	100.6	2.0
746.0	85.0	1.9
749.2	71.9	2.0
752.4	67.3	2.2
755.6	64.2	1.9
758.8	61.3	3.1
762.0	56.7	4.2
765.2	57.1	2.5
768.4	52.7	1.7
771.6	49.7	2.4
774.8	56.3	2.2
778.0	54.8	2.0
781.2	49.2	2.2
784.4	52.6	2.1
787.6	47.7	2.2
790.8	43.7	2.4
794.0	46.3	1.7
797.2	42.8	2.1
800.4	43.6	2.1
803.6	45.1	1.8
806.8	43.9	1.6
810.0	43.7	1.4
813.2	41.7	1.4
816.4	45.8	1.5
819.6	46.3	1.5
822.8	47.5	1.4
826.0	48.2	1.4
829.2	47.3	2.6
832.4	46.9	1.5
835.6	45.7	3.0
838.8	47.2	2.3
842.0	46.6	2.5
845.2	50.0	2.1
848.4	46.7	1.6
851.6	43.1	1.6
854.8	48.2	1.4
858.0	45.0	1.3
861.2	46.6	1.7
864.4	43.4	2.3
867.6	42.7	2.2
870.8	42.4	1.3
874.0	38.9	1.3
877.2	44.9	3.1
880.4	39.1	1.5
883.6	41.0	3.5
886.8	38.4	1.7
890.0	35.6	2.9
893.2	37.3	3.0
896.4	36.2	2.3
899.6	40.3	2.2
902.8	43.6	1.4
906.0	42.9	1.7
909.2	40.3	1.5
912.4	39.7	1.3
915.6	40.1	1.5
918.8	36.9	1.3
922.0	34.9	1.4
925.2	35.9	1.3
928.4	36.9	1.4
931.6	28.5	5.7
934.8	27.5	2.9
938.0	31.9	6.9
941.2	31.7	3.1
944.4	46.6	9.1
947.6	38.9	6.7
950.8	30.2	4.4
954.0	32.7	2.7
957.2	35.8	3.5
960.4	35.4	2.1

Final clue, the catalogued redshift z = 1.64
